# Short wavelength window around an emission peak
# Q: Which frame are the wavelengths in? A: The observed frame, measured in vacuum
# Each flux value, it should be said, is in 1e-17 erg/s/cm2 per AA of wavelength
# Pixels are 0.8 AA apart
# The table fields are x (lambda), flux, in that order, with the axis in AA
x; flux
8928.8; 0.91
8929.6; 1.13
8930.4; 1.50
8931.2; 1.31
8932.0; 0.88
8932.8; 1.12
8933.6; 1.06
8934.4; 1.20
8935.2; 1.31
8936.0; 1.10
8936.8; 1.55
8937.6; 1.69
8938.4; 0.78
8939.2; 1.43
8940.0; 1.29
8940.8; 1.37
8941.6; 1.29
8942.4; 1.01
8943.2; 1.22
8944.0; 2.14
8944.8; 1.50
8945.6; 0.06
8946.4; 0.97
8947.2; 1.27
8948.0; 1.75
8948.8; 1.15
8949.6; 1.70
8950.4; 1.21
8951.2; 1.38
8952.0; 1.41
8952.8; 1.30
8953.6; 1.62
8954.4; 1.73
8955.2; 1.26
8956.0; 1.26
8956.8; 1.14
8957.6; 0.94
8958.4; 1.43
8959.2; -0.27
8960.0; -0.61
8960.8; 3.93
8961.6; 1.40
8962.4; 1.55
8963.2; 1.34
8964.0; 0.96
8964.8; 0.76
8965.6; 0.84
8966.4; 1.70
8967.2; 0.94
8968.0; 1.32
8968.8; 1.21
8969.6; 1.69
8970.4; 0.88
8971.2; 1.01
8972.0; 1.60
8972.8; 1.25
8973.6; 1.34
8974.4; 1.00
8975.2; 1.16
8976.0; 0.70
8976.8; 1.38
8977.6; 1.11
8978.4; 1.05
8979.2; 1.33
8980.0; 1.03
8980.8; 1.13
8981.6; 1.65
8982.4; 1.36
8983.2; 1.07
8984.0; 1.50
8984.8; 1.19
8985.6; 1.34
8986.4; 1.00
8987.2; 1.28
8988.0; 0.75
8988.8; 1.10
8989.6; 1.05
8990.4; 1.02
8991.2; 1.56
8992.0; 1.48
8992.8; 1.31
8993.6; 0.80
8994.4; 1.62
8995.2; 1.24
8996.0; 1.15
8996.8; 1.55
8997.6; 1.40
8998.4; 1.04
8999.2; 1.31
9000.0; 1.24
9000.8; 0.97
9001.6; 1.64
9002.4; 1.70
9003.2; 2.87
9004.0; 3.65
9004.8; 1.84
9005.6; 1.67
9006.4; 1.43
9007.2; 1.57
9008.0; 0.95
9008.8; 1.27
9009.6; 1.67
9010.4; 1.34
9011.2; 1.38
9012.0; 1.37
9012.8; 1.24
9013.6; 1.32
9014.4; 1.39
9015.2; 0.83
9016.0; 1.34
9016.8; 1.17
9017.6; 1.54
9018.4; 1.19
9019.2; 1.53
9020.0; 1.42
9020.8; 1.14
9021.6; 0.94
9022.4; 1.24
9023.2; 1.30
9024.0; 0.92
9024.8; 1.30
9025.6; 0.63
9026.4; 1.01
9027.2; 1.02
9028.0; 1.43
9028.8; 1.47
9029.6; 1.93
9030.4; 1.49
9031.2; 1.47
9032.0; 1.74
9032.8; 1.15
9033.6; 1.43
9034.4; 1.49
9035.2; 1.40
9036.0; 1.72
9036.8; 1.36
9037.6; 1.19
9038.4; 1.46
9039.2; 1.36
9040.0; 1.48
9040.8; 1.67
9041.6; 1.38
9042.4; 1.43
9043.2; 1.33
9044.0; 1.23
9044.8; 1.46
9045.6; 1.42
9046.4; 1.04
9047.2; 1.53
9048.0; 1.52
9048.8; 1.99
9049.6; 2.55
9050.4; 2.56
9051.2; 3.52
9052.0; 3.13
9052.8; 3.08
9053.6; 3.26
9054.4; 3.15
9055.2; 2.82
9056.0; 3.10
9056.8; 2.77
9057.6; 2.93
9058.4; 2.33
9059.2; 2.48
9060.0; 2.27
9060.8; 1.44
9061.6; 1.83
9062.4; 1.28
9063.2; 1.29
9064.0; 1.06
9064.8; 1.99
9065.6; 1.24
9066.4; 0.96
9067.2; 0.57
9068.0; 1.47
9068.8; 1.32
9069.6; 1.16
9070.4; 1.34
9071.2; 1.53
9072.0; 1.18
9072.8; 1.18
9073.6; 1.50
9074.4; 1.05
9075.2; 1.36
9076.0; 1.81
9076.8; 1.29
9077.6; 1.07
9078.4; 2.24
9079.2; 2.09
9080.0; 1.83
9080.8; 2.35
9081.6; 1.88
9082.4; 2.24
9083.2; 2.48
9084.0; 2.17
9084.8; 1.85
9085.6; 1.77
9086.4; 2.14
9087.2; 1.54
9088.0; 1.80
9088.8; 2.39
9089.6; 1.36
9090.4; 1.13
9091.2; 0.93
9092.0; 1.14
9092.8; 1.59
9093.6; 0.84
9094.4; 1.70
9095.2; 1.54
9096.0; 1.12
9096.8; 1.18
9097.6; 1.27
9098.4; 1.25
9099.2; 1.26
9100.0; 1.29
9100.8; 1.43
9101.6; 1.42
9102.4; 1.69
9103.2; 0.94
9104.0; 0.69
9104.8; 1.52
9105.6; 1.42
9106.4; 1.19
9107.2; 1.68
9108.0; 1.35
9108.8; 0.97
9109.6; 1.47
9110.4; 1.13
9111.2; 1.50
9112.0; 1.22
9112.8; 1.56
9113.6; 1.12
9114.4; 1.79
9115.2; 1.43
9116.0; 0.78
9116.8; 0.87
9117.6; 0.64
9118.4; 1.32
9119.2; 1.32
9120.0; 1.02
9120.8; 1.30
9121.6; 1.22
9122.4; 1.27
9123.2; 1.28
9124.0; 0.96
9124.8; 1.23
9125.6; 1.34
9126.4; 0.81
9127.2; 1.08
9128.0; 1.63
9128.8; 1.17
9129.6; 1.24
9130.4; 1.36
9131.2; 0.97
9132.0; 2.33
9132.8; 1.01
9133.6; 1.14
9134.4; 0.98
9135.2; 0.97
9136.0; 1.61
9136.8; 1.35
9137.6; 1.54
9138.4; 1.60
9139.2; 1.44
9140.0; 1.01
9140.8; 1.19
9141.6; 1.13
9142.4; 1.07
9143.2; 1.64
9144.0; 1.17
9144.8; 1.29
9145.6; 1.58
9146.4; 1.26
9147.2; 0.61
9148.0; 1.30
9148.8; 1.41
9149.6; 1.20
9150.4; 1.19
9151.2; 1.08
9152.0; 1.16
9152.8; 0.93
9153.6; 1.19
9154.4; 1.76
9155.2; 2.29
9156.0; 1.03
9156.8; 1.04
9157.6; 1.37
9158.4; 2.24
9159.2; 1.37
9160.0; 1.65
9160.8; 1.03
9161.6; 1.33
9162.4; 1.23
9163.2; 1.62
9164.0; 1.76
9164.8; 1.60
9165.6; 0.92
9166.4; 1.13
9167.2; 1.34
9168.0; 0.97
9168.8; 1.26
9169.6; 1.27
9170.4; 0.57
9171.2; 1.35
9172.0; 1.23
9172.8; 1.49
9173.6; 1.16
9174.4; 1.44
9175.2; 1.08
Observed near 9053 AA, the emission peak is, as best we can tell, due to H-alpha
